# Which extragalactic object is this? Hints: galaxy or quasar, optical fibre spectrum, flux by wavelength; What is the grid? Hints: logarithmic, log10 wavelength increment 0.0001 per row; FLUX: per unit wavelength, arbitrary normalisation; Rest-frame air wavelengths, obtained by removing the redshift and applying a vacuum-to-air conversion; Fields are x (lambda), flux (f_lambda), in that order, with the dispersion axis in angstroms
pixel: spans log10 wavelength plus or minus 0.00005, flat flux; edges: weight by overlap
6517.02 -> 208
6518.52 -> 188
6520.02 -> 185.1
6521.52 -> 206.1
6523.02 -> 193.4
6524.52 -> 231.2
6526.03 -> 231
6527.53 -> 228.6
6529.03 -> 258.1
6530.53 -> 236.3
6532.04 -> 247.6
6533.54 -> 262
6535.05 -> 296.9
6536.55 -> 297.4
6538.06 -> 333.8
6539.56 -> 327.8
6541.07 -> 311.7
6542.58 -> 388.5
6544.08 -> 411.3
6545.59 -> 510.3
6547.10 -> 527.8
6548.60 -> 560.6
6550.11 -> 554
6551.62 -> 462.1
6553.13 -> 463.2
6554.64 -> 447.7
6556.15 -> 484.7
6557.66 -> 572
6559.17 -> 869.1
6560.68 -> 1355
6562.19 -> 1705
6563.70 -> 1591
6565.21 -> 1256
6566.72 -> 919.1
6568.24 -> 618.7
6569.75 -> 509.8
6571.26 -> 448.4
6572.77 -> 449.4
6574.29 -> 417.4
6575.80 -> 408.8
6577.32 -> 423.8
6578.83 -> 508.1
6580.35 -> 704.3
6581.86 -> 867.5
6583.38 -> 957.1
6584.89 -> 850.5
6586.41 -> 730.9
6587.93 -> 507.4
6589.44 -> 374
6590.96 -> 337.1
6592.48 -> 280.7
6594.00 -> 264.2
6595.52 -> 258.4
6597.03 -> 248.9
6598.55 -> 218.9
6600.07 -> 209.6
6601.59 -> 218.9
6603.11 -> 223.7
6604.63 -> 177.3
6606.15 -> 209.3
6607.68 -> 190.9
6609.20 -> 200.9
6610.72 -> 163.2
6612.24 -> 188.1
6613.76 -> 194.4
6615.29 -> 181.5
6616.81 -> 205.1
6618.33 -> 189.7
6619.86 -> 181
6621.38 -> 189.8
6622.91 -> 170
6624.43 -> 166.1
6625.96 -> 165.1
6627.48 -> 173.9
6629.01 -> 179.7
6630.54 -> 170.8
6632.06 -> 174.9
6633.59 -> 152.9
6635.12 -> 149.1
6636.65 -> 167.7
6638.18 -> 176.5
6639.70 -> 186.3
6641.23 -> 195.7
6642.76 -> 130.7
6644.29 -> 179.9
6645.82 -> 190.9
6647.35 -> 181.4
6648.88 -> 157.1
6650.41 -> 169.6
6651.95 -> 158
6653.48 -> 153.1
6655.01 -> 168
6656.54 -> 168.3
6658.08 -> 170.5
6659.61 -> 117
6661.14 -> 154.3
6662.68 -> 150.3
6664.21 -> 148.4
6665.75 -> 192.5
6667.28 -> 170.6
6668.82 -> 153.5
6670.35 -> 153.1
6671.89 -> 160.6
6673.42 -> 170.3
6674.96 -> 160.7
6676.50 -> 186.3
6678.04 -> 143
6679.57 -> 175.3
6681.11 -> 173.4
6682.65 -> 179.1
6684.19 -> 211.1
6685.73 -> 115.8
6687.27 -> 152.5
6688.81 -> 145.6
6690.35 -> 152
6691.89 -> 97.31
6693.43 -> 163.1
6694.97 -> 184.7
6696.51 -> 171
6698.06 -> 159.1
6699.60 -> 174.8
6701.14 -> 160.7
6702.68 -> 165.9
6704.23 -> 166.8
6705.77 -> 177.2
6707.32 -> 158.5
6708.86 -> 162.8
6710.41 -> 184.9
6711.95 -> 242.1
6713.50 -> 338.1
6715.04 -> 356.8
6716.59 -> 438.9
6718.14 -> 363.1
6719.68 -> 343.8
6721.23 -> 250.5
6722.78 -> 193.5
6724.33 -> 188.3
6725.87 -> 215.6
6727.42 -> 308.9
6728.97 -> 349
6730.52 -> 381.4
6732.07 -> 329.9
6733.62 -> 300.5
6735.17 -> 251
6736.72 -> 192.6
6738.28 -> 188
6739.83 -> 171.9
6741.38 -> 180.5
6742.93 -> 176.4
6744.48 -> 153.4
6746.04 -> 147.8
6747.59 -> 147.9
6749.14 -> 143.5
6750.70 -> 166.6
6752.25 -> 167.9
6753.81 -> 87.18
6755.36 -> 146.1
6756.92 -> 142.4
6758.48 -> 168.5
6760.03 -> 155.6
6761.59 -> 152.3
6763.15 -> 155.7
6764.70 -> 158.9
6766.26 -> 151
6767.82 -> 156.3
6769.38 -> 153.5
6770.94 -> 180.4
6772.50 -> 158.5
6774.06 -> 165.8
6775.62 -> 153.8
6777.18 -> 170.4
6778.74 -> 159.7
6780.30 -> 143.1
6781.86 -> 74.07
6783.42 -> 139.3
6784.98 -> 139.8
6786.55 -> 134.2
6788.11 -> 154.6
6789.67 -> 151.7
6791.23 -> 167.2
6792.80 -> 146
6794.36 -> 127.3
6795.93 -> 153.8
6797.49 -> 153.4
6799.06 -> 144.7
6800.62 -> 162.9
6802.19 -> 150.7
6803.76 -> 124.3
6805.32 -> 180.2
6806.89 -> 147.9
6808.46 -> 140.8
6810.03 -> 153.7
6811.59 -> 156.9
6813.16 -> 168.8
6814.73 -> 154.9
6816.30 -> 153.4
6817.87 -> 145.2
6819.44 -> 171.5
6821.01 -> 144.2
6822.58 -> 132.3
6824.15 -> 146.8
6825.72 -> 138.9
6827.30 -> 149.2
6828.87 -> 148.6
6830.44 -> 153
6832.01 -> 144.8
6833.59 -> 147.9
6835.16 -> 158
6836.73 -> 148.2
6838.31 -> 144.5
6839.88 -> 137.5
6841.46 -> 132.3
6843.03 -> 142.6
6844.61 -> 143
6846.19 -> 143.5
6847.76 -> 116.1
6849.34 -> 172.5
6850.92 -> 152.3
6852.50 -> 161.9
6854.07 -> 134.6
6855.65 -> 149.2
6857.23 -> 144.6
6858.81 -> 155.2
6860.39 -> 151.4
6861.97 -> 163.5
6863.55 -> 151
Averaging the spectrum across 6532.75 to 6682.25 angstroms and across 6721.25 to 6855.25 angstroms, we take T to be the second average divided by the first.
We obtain 0.47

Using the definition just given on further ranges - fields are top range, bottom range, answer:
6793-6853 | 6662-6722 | 0.77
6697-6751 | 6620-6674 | 1.38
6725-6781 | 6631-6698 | 1.15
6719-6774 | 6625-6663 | 1.19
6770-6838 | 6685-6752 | 0.70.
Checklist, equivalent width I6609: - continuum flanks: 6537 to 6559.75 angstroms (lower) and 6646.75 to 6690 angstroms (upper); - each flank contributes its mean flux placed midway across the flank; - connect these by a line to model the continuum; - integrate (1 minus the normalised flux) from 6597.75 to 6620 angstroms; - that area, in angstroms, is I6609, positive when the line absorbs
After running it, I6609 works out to 8.4 angstroms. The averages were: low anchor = 476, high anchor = 162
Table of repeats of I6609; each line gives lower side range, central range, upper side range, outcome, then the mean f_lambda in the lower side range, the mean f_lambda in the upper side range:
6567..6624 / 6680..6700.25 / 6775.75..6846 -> 8.3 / 367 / 147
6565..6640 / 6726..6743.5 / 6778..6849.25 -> -2.8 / 344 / 146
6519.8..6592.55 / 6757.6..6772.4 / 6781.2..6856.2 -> 4.5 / 543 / 147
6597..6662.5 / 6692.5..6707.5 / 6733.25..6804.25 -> 0.0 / 178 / 157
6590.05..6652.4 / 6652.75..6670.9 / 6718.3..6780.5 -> 3.3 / 194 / 195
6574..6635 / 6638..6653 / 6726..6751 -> 6.0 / 313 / 225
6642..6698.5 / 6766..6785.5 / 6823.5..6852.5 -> 0.2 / 161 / 146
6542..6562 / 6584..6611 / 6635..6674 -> 6.9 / 619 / 165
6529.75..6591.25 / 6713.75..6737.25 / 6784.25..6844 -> 0.6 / 600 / 149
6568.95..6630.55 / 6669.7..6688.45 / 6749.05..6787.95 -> 6.3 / 336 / 149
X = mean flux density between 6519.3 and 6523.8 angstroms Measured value 195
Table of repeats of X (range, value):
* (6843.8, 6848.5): 134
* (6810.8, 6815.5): 160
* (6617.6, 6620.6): 185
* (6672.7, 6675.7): 165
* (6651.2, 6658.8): 164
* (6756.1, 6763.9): 155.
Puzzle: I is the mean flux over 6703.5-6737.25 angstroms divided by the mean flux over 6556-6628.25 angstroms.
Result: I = 0.57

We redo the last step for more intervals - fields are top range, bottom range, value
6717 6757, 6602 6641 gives 1.22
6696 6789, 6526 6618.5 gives 0.42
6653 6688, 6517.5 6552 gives 0.50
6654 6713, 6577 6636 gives 0.54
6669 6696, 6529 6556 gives 0.41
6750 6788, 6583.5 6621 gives 0.51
